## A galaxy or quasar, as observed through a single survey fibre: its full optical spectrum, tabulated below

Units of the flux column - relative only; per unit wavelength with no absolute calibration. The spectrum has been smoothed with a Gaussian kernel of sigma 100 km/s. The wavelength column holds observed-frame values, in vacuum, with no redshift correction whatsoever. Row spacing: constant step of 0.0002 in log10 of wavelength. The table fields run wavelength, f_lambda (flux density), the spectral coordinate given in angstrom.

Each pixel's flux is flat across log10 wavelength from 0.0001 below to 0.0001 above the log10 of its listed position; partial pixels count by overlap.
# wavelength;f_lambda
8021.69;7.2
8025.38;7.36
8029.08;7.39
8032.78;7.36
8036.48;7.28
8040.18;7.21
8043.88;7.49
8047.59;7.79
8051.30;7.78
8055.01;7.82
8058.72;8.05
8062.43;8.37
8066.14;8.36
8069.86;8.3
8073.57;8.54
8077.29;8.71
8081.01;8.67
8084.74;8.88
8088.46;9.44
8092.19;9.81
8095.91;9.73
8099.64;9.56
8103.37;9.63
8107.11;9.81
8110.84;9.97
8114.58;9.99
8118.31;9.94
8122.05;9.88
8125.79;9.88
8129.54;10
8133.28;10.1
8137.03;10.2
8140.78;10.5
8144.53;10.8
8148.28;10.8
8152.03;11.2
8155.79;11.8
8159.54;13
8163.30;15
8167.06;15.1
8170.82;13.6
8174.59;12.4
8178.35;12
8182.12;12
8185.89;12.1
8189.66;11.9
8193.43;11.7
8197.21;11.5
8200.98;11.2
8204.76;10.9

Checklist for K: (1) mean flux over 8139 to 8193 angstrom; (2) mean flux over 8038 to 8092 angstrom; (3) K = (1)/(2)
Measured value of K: 1.48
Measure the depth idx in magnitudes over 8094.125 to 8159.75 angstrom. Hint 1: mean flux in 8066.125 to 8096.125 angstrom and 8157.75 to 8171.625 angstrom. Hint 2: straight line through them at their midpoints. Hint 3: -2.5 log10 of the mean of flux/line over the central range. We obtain 0.14 mag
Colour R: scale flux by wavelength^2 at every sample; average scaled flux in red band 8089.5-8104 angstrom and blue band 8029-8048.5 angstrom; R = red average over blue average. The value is 1.33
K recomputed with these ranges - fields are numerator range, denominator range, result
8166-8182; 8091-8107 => 1.35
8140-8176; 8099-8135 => 1.26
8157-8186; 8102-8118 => 1.34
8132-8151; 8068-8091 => 1.20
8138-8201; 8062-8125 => 1.31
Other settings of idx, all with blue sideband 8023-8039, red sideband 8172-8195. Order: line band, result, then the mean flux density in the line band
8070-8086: 0.02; 8.65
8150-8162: -0.08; 12.1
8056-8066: 0.01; 8.21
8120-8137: 0.04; 9.99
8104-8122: 0.00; 9.9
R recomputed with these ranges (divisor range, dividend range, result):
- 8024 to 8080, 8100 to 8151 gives 1.31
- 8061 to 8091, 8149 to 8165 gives 1.48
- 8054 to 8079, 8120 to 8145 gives 1.24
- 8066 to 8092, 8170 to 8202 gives 1.40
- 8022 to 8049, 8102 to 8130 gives 1.36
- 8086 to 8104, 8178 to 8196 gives 1.27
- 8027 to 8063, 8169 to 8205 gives 1.63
